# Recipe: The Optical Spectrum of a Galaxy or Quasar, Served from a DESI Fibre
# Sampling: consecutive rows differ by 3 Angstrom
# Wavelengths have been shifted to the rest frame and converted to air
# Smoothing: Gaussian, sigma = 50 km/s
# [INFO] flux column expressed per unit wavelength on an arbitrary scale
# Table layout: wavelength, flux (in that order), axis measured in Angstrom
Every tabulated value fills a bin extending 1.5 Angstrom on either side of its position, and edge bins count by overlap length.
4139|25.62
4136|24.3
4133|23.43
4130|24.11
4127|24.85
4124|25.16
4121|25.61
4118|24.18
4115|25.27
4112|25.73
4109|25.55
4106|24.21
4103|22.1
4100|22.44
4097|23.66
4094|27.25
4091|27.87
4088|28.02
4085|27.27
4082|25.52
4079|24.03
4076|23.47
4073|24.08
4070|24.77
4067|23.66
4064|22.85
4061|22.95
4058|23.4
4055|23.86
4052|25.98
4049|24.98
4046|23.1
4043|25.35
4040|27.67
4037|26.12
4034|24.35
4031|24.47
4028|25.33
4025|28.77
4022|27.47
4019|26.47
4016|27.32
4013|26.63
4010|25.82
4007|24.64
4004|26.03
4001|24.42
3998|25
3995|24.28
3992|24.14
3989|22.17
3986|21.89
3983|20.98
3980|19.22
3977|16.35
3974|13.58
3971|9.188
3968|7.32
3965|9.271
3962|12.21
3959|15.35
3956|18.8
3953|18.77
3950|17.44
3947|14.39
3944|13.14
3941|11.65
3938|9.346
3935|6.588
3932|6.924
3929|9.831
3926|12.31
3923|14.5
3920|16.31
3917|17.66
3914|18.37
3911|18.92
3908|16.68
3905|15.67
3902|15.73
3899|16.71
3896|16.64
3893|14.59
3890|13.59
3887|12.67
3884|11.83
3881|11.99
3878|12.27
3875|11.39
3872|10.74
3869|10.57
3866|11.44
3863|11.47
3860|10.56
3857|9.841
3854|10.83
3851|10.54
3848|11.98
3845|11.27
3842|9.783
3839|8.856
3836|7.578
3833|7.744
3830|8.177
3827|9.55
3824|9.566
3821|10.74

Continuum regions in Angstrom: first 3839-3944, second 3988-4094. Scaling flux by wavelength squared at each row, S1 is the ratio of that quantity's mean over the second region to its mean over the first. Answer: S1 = 2.15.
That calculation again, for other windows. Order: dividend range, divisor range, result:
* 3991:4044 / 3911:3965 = 1.95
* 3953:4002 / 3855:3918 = 1.35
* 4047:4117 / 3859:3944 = 2.06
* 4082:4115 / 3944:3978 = 1.97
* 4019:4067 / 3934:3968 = 1.99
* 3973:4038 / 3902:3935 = 1.74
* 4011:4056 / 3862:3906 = 2.12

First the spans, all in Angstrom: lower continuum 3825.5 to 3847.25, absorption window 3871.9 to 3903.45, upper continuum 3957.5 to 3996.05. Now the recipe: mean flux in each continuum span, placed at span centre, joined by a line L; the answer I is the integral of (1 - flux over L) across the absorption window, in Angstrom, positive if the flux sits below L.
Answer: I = -4.61 Angstrom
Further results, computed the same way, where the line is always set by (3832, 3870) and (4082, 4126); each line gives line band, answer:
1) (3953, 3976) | 5.6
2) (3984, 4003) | -5.0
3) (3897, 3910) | -2.9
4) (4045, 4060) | -1.4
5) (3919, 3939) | 5.5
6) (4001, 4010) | -2.7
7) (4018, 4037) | -5.0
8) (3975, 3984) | -0.3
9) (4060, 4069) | -0.1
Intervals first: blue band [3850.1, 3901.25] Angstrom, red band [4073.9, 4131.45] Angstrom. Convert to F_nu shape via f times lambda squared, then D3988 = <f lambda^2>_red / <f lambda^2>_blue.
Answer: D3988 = 2.28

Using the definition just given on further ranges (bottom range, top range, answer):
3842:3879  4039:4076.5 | 2.44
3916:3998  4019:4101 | 1.75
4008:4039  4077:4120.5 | 1.00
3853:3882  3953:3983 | 1.34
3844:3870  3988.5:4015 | 2.45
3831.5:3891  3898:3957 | 1.38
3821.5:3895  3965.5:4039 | 2.23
